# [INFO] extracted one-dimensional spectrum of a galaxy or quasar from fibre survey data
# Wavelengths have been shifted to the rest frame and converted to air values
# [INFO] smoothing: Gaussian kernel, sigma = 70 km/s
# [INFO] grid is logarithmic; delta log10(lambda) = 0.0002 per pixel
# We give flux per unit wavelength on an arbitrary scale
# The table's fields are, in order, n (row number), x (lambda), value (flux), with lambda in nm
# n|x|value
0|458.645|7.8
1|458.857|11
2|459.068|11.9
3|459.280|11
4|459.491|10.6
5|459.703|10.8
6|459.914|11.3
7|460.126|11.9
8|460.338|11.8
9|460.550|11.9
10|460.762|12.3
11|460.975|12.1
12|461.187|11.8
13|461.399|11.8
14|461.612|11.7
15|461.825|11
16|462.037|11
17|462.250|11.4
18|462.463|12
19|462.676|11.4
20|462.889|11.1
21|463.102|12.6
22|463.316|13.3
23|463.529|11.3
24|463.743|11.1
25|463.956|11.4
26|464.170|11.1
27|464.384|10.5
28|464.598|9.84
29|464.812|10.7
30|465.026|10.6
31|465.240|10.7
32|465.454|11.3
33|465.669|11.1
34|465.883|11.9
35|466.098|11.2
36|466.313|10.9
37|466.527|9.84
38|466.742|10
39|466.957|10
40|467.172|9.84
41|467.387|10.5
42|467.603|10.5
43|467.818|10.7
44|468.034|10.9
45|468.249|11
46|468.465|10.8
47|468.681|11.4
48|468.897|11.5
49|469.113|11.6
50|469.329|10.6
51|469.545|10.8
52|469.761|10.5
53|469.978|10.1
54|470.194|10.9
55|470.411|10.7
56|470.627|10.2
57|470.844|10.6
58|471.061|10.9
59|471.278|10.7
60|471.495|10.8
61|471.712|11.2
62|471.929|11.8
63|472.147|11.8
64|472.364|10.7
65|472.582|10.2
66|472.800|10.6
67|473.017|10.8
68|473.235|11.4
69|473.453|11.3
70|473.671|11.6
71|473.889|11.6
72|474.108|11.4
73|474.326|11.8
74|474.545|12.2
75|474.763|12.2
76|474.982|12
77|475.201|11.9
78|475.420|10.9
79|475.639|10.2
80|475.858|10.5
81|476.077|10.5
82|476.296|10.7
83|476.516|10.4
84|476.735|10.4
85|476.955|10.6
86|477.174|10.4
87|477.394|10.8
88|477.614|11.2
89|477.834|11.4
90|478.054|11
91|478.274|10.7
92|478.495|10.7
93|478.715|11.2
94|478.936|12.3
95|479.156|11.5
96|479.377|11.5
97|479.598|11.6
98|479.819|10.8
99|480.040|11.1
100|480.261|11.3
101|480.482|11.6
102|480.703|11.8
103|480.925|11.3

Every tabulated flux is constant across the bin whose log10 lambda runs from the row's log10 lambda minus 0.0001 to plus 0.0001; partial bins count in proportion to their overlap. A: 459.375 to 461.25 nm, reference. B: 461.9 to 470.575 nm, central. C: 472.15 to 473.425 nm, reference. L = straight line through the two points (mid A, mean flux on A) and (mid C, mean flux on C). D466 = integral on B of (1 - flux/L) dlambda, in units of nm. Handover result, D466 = 0.23 nm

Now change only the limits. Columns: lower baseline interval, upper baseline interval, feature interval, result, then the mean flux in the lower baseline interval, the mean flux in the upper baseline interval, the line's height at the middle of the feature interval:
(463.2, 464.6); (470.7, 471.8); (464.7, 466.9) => 0.08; 11.3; 10.8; 11.2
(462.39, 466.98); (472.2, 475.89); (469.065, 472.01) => 0.11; 11.1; 11.3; 11.2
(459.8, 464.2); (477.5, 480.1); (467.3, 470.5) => 0.19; 11.7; 11.3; 11.5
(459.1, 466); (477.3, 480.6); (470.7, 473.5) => 0.08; 11.4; 11.3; 11.3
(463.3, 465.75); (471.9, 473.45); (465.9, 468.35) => 0.10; 11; 11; 11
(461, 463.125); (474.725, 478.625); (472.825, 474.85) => -0.10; 11.6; 10.9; 11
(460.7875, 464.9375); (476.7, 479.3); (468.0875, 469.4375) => 0.02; 11.4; 11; 11.3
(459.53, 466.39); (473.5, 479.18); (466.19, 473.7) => 0.32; 11.4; 11.2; 11.3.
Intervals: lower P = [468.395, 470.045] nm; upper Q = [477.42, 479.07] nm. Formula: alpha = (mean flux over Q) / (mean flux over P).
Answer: 1.02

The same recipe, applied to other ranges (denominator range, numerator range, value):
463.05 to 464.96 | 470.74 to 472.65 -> 0.98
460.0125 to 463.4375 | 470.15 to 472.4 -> 0.93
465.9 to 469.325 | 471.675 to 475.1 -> 1.06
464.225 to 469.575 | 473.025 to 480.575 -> 1.04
